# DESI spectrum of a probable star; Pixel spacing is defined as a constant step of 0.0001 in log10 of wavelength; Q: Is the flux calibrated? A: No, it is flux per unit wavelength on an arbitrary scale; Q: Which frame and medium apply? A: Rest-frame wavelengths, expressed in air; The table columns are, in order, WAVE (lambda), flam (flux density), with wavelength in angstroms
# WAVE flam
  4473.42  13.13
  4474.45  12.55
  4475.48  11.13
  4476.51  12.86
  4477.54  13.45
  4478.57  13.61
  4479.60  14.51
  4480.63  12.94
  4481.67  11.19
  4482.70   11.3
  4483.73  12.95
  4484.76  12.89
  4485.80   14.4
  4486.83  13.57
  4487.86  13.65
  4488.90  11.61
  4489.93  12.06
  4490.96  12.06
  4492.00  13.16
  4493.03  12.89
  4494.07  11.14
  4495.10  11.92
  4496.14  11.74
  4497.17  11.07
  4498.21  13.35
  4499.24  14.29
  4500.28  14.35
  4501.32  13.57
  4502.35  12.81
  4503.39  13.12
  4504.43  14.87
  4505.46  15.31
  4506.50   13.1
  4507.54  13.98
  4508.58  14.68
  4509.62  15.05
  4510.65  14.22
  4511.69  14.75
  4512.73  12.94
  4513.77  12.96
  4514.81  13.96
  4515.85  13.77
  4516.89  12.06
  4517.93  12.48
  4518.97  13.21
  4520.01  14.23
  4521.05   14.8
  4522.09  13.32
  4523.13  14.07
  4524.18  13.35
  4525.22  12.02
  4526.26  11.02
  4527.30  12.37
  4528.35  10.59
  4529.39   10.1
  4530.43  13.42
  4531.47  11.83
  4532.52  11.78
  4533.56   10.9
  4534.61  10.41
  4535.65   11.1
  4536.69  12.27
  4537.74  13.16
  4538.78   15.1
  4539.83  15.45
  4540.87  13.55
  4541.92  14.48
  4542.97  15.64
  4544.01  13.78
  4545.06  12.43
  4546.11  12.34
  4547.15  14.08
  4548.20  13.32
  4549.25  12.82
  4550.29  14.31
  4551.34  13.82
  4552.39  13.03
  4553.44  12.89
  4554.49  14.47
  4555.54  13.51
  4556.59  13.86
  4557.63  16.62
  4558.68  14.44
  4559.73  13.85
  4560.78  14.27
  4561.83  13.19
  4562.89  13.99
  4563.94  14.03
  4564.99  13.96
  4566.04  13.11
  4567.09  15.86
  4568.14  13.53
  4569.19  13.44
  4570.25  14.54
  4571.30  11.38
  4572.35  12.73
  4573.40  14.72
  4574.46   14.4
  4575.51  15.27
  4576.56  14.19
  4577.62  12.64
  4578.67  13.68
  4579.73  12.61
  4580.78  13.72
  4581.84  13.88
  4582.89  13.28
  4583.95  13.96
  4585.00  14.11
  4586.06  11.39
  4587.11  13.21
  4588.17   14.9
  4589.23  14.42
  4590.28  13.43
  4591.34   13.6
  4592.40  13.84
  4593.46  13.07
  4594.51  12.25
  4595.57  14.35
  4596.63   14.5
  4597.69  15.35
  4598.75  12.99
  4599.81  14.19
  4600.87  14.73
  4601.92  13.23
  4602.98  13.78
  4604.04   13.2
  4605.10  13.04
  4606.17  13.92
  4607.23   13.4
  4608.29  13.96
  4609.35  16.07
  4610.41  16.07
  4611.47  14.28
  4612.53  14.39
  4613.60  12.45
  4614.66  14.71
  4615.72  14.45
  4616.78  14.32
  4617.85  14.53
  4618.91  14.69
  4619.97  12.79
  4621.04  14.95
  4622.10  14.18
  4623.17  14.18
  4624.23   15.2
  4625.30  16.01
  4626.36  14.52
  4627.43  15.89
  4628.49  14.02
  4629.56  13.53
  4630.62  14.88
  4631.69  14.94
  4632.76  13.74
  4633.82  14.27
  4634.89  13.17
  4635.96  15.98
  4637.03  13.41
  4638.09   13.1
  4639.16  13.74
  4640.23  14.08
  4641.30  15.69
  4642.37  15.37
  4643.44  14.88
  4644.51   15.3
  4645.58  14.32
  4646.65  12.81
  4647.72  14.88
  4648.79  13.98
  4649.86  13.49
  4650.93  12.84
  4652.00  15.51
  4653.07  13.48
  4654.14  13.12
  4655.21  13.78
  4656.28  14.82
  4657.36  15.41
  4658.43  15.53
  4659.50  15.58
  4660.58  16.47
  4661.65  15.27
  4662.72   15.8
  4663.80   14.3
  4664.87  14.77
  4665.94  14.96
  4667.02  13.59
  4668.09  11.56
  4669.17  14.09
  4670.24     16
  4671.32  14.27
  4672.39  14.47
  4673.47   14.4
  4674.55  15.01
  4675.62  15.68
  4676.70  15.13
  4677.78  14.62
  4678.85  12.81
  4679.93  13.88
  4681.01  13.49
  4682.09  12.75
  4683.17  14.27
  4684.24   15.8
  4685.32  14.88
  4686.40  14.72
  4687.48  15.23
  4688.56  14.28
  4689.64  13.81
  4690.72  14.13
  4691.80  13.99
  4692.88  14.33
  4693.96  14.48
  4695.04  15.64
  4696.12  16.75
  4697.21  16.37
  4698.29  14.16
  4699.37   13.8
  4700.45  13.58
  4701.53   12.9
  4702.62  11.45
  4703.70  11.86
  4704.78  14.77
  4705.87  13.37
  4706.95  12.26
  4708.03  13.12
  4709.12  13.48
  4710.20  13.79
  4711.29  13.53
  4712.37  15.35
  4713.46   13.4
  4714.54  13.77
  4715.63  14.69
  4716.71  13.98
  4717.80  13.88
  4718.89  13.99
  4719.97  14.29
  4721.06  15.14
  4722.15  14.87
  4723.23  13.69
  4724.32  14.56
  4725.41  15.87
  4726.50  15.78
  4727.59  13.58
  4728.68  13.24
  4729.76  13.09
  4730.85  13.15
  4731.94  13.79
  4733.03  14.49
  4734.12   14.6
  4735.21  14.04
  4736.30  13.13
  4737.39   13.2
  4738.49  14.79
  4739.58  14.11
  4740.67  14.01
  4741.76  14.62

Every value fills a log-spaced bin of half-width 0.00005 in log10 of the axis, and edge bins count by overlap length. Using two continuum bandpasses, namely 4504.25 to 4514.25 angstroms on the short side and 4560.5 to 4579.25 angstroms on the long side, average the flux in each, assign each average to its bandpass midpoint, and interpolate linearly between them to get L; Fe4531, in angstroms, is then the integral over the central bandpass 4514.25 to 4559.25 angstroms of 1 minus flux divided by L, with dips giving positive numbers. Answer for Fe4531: 2.7 angstroms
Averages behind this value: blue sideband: 14.2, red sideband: 13.8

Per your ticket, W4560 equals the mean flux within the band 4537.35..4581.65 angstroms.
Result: 13.9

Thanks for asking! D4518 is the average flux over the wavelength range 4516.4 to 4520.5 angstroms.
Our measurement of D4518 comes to 13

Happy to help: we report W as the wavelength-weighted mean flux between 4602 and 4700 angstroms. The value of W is 14.4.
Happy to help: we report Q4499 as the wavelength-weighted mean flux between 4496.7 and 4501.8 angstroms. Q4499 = 13.3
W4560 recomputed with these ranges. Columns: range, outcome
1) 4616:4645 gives 14.5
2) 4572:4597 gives 13.7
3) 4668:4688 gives 14.4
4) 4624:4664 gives 14.6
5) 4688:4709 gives 13.9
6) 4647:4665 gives 14.6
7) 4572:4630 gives 14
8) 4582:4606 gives 13.7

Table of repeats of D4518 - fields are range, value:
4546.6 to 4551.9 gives 13.7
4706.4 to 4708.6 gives 12.7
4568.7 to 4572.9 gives 13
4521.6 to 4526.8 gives 12.7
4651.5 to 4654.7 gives 14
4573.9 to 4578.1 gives 14.1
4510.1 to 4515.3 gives 13.8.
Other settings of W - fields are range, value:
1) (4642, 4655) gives 14.1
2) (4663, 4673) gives 14.3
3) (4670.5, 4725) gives 14.2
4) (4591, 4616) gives 14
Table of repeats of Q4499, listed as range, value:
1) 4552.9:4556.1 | 13.6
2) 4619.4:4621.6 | 13.9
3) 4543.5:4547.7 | 13.1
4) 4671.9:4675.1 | 14.6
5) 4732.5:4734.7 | 14.5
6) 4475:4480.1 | 13.1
